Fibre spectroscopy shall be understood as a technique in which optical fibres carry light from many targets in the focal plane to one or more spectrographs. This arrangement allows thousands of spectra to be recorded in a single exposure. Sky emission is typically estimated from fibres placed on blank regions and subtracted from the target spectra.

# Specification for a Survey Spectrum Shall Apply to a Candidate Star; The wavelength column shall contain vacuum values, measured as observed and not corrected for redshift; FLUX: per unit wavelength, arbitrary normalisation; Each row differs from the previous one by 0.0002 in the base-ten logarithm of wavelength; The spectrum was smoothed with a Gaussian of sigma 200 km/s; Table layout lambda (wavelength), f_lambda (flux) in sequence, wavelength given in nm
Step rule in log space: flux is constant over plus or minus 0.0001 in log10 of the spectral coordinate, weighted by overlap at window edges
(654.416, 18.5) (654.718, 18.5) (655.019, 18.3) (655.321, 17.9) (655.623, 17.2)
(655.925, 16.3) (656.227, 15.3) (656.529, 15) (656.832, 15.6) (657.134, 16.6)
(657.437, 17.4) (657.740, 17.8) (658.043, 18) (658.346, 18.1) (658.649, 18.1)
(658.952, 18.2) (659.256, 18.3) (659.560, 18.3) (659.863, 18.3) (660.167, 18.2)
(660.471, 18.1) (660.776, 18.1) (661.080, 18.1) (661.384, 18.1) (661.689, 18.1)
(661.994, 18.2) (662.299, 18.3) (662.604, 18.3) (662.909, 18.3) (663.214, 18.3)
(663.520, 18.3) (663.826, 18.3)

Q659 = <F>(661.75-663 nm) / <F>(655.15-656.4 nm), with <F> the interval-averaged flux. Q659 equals 1.10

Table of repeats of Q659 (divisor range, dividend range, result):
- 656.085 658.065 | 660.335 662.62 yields 1.10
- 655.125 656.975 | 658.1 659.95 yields 1.12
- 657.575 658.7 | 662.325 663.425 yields 1.02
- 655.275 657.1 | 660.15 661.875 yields 1.12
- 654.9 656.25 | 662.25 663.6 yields 1.07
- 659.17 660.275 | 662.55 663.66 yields 1.00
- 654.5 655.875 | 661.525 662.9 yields 1.02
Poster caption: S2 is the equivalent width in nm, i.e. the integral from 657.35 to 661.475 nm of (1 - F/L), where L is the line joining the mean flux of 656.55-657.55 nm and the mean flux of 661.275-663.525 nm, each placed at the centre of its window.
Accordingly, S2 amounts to -0.23 nm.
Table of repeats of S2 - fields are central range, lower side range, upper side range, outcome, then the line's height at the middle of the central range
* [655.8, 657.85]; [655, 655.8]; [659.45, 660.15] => 0.19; 17.9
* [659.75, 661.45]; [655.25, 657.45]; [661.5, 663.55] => -0.05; 17.6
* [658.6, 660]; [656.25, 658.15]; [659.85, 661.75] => -0.06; 17.5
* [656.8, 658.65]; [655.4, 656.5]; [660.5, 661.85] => -0.06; 16.9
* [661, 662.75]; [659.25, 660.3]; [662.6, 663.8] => 0.01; 18.3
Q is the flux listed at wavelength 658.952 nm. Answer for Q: 18.2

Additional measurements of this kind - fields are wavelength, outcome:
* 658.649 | 18.1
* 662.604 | 18.3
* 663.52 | 18.3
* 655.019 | 18.3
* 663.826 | 18.3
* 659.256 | 18.3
